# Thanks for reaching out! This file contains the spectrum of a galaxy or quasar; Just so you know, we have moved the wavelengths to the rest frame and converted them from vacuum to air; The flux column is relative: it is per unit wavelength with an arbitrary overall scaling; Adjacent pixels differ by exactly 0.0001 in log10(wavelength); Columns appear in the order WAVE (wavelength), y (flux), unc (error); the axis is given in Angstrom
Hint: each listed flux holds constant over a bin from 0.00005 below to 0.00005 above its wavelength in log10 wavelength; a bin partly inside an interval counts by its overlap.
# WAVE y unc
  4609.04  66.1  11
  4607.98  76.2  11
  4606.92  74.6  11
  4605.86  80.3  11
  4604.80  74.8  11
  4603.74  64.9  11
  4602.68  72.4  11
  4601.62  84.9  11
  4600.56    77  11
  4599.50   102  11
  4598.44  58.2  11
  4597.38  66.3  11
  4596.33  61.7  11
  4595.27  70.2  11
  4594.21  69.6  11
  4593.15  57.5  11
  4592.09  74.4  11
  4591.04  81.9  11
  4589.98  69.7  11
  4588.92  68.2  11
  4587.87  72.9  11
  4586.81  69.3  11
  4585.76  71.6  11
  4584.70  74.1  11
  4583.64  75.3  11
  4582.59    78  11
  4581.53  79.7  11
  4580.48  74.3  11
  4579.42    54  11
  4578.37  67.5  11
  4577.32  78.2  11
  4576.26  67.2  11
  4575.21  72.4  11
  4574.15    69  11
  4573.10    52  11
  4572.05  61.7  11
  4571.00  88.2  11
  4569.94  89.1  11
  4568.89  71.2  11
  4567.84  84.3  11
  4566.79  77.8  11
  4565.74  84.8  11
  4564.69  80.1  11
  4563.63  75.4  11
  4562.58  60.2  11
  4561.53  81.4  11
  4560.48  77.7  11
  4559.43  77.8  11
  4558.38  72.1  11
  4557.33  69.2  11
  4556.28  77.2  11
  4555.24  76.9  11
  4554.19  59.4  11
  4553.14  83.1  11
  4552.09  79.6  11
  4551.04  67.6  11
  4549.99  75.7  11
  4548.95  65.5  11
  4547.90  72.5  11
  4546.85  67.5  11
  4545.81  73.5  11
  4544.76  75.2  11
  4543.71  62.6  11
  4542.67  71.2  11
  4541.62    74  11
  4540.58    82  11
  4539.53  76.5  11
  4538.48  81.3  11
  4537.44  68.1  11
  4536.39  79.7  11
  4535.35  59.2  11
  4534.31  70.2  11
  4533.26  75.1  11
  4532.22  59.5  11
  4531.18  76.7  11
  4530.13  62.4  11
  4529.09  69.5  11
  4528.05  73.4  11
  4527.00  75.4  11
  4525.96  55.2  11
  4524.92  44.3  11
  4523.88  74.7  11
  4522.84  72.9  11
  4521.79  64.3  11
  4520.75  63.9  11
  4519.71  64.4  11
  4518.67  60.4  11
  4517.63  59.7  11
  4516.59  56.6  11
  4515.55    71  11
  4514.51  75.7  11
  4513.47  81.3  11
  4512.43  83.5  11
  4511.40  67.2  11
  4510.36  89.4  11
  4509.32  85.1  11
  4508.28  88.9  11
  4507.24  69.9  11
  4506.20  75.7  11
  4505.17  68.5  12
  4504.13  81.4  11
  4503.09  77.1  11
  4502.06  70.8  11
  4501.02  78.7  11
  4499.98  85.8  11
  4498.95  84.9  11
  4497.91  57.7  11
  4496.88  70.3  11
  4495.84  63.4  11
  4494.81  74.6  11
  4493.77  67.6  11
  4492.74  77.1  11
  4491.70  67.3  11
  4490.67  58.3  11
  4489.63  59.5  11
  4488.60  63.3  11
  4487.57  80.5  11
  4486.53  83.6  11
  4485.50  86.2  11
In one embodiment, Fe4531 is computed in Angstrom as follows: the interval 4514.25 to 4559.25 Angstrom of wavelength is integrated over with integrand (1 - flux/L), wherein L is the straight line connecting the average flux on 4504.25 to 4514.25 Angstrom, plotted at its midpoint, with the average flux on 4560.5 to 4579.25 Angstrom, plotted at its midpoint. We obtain 4.0 Angstrom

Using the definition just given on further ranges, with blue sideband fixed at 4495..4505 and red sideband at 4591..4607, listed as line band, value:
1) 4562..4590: 0.12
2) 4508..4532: 1.32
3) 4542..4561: 0.28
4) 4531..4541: 0.16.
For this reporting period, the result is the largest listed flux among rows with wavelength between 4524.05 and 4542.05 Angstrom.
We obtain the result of 82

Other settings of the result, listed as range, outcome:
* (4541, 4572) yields 89.1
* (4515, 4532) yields 76.7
